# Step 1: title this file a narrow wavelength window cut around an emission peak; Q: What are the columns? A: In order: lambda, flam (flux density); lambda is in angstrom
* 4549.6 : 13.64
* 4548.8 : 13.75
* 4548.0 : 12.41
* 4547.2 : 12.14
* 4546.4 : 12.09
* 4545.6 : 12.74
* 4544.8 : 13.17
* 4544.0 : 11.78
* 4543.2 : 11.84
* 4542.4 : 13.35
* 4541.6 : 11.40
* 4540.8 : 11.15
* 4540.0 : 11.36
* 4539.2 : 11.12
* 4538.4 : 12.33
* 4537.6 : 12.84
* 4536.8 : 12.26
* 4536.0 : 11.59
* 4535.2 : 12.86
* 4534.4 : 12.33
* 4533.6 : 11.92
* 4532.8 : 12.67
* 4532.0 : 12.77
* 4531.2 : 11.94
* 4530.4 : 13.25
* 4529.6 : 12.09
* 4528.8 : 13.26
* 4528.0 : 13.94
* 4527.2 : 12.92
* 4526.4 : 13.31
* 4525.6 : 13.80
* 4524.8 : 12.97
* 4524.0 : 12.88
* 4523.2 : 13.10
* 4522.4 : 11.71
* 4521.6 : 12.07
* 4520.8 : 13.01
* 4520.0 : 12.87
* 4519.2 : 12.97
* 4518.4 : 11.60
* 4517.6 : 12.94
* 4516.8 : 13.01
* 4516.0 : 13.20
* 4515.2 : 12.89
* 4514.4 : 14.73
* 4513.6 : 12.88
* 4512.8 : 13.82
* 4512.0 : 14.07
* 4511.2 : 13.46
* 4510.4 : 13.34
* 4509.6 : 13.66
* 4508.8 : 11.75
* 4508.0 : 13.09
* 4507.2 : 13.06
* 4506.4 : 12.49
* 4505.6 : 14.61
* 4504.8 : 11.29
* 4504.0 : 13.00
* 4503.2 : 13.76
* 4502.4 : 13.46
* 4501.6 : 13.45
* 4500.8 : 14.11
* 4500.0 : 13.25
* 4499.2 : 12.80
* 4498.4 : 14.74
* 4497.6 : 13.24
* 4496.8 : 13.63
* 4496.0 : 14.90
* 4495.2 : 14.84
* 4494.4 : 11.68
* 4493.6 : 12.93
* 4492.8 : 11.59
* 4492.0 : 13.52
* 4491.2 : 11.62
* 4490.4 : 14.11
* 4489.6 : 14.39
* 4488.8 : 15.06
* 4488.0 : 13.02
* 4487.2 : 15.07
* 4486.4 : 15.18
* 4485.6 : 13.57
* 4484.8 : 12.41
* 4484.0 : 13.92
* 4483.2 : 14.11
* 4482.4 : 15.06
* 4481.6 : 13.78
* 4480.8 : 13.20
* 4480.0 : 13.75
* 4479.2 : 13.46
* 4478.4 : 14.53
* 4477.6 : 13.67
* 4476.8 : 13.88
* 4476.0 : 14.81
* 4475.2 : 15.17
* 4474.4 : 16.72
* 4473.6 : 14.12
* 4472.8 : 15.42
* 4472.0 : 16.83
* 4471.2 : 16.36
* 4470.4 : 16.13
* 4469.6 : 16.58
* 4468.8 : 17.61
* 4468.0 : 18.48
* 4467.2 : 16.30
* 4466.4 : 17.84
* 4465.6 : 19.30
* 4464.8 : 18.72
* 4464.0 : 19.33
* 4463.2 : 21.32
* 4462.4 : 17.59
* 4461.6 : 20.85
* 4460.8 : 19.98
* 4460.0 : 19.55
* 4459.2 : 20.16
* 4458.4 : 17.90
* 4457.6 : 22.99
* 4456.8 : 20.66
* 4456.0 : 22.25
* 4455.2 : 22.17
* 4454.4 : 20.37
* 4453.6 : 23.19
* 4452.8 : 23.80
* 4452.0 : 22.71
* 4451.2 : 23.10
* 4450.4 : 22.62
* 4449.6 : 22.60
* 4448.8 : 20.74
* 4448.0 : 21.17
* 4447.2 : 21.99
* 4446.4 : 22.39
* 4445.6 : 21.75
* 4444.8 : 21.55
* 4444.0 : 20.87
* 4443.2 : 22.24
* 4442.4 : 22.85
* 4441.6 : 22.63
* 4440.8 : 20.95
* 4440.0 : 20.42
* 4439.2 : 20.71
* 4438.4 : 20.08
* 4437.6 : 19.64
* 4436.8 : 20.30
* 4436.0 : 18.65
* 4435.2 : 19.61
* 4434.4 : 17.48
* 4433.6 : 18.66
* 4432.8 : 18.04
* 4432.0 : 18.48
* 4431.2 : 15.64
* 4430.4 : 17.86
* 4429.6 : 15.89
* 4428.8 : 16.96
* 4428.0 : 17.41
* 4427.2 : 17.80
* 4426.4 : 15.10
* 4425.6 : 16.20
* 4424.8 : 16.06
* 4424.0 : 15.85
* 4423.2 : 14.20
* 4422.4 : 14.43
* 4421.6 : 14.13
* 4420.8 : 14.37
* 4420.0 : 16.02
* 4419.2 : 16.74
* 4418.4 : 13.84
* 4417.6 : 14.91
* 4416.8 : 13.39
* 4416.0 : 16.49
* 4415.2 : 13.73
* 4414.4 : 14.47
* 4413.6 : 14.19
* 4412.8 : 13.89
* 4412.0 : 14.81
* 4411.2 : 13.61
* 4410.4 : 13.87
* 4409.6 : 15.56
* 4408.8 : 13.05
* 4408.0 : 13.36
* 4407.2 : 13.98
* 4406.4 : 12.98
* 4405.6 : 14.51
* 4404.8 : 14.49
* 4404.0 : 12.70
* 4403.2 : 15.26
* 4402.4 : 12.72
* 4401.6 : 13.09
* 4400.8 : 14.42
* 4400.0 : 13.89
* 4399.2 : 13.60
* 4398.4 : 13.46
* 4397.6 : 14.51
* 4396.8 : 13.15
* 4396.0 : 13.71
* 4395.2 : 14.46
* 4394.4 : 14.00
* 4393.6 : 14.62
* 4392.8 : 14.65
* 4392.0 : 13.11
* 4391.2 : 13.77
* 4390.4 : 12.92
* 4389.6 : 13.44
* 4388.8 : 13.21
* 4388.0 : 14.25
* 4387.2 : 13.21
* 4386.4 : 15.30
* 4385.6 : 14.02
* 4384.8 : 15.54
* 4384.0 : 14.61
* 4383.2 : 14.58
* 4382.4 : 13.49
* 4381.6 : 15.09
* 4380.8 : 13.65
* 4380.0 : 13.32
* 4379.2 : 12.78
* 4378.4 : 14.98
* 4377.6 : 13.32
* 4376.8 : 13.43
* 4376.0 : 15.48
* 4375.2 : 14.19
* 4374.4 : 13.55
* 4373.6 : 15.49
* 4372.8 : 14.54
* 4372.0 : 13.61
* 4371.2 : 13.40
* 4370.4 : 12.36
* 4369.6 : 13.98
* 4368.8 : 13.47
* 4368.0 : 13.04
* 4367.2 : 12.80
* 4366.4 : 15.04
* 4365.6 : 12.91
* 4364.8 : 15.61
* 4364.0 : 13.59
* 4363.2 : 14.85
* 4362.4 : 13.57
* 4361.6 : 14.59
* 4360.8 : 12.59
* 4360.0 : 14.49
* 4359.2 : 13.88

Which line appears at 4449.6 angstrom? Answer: Mg II 2798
